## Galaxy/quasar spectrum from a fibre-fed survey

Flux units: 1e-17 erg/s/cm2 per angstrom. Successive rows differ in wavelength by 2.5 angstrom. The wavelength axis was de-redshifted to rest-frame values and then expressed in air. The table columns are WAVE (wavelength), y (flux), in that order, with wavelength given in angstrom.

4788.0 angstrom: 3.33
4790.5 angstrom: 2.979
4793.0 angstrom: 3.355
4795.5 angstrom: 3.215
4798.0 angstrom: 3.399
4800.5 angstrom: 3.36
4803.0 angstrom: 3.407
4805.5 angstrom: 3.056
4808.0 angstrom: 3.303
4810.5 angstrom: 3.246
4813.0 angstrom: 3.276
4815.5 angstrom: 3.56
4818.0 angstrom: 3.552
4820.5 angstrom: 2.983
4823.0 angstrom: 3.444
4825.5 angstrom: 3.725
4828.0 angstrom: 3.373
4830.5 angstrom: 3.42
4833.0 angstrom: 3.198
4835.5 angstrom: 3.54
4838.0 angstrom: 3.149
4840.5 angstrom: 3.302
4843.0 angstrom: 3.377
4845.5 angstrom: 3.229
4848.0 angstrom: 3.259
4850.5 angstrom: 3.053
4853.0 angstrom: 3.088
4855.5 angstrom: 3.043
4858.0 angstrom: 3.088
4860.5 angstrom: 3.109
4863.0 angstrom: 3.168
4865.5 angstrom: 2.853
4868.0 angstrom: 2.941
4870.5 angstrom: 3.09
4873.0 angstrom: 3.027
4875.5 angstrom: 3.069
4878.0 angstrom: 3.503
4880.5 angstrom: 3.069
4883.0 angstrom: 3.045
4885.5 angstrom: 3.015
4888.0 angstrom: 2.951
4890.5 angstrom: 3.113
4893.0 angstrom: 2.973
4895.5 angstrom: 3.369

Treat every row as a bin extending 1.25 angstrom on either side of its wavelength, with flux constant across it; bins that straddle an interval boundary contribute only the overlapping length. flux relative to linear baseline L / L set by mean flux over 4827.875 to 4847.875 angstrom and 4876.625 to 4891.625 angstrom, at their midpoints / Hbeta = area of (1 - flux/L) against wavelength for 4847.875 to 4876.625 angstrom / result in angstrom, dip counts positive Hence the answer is 1.4 angstrom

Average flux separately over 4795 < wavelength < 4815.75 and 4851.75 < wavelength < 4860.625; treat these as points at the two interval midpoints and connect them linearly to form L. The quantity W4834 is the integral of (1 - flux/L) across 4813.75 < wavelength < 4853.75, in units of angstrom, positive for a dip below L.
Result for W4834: -1.9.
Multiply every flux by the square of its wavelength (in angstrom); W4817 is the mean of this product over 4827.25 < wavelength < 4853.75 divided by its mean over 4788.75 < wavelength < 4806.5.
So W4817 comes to 1.02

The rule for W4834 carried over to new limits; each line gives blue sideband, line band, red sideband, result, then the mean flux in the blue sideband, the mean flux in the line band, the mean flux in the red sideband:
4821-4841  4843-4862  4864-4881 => 0.50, 3.38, 3.14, 3.08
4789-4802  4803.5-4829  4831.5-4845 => -0.51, 3.27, 3.35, 3.31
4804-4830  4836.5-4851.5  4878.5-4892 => 0.01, 3.35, 3.24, 3.06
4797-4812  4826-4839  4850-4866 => -0.76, 3.29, 3.36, 3.07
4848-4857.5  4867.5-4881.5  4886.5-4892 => -0.34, 3.09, 3.13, 3.03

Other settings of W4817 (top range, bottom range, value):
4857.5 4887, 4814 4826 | 0.92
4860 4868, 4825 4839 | 0.90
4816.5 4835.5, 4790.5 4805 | 1.04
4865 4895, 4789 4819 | 0.96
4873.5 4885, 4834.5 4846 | 0.96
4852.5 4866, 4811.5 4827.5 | 0.91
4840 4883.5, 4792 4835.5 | 0.95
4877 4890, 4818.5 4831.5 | 0.94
